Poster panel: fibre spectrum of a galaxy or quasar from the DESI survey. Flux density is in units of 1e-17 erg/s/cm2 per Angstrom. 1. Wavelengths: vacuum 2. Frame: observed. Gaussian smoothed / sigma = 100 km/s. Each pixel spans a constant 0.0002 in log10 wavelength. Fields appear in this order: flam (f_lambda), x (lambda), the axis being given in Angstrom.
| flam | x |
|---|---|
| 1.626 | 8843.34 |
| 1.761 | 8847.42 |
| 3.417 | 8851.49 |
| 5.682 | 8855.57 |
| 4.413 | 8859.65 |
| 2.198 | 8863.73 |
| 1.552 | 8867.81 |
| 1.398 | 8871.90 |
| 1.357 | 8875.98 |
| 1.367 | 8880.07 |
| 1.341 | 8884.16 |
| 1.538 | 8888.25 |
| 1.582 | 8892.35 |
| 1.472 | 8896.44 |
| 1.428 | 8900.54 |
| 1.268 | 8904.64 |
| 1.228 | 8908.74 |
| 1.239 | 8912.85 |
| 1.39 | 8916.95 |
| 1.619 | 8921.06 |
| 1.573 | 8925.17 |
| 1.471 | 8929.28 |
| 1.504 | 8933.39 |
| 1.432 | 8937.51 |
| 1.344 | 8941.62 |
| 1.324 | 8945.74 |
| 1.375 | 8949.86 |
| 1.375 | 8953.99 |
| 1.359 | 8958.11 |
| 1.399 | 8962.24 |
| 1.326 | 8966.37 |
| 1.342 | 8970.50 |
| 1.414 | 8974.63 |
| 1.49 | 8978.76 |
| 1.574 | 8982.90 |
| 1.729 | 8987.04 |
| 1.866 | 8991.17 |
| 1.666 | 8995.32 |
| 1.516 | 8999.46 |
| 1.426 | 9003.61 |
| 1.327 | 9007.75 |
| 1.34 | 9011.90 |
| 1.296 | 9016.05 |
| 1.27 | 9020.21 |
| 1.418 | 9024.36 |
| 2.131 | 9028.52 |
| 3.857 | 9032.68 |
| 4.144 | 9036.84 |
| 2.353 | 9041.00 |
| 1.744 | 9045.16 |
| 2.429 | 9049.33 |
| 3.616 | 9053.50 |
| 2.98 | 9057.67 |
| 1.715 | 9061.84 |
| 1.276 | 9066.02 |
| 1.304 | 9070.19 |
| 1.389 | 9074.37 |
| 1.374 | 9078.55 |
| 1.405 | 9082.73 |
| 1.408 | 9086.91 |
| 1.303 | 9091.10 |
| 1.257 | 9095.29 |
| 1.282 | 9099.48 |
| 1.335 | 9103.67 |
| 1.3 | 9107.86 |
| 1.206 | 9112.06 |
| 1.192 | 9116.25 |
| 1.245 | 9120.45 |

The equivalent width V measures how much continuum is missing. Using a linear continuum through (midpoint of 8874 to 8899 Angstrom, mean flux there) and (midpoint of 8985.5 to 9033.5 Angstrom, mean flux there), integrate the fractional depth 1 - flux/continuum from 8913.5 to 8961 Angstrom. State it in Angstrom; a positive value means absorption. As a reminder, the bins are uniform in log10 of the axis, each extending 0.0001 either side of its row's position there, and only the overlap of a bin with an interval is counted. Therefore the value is 3.5 Angstrom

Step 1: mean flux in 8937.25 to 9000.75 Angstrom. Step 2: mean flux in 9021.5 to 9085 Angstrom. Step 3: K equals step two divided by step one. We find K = 1.5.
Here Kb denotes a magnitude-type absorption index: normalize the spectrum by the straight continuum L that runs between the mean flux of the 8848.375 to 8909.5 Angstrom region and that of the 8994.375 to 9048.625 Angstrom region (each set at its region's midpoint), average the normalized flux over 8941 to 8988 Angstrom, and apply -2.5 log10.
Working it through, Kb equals 0.39 mag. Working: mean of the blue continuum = 2.09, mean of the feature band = 1.42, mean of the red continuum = 1.98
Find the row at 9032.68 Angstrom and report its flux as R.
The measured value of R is 3.857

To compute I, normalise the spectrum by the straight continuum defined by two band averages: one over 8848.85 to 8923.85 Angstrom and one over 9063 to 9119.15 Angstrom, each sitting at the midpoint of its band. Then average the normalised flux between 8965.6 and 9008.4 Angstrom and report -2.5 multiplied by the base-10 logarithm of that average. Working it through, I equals 0.08 mag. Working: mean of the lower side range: 1.96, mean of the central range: 1.53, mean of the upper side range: 1.32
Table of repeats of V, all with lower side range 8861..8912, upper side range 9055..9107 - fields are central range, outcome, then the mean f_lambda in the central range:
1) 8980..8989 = -0.7 Angstrom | 1.63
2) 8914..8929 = 0.1 Angstrom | 1.5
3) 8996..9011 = 0.8 Angstrom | 1.44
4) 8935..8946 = 1.0 Angstrom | 1.38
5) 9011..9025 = 1.8 Angstrom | 1.32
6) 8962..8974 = 1.3 Angstrom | 1.36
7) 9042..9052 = -4.5 Angstrom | 2.2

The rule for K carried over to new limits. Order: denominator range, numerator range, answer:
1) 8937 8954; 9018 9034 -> 1.53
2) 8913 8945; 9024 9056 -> 1.91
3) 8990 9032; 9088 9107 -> 0.81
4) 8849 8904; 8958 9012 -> 0.68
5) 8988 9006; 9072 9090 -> 0.86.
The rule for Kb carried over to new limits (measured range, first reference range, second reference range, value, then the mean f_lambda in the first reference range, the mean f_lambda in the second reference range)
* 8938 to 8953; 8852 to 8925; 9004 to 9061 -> 0.446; 1.91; 2.26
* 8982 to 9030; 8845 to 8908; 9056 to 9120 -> 0.102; 2.1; 1.43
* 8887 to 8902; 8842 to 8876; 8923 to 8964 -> 0.390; 2.69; 1.42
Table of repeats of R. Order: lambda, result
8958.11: 1.359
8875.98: 1.357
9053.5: 3.616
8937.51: 1.432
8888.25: 1.538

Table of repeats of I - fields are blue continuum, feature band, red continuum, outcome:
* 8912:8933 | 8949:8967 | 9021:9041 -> 0.35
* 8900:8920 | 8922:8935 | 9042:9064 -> -0.04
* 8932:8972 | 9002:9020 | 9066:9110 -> 0.02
